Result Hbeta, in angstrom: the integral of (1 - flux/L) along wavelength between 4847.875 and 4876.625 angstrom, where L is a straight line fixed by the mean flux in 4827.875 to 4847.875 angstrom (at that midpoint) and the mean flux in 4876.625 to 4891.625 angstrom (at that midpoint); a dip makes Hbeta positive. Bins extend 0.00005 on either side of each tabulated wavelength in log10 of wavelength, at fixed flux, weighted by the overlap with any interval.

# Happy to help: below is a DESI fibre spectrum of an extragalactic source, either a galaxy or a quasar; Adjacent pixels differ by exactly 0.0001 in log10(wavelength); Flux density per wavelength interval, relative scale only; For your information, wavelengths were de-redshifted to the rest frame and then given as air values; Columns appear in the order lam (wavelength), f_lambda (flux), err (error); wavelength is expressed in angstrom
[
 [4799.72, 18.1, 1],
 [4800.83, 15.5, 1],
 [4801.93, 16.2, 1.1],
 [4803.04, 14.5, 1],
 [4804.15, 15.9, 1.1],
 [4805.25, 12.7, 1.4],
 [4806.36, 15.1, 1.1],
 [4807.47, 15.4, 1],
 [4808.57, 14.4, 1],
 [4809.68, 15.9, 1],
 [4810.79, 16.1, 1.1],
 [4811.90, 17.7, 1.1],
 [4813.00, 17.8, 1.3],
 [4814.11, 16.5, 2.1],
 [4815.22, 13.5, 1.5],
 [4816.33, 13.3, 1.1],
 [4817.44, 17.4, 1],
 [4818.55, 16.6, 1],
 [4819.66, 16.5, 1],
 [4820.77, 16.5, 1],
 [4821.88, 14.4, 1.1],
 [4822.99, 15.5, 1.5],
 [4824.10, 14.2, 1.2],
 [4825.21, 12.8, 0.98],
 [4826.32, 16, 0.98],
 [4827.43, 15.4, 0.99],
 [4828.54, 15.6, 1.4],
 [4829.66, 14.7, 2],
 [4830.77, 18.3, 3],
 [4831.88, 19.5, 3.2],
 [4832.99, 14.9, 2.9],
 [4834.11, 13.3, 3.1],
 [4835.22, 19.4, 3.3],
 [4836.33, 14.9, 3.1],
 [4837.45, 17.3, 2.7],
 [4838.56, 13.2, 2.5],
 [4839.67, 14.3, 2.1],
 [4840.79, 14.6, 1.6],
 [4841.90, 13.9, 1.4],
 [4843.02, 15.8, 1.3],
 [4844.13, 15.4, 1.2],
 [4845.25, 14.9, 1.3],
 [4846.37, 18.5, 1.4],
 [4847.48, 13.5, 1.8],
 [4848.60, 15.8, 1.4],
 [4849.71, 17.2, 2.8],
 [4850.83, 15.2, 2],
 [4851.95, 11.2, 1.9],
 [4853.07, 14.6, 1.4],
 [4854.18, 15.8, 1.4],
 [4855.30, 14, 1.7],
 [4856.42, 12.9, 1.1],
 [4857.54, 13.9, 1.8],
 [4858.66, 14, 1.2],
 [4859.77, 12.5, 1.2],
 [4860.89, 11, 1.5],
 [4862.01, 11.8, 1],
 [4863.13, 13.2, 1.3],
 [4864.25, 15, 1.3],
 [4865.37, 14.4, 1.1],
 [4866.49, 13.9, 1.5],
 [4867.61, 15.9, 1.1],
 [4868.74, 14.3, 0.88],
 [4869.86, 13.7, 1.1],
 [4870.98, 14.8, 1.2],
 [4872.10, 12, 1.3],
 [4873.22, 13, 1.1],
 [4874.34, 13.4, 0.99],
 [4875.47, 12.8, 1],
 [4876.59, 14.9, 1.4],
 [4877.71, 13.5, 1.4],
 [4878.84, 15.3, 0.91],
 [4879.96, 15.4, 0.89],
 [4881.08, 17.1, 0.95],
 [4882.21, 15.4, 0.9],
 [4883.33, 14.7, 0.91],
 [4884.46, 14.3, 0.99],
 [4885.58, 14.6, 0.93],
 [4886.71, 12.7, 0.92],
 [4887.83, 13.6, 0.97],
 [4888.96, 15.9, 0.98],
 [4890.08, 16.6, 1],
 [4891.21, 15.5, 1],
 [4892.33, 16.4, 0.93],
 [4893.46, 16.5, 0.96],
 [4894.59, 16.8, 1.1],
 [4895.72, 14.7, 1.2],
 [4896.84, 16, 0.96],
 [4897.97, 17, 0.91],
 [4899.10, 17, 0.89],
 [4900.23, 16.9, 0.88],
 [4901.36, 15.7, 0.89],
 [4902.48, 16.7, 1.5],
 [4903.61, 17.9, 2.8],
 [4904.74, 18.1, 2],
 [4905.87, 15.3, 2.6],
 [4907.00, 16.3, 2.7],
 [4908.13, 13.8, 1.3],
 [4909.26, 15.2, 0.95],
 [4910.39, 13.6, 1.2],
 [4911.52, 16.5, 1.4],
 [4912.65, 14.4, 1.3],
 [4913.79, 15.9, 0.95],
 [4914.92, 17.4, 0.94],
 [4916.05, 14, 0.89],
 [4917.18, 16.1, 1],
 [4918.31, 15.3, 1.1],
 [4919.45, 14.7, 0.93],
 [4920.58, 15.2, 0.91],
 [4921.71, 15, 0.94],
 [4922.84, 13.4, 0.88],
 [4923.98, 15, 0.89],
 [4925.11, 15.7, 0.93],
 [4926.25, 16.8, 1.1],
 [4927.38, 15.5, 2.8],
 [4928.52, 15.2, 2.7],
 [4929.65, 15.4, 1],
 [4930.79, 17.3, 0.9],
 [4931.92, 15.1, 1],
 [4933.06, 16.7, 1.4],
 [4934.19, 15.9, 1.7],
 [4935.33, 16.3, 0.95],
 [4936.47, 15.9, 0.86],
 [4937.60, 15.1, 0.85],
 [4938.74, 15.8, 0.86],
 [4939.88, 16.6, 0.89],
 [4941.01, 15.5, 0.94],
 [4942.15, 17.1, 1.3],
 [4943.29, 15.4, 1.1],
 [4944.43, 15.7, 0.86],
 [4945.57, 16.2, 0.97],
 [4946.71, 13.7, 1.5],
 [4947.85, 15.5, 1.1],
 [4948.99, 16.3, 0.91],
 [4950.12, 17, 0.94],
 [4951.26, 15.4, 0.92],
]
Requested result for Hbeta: 2.7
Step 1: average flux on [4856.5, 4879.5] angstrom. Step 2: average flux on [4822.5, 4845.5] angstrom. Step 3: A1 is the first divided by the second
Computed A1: 0.88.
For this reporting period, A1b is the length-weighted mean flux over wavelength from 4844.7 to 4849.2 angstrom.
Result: 15.7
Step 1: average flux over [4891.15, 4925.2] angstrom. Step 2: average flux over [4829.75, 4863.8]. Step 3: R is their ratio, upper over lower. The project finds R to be 1.06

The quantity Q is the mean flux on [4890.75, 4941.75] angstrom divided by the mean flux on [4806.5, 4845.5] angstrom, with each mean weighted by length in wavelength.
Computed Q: 1.01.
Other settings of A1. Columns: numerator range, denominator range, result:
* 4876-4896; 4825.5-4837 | 0.94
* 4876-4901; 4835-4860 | 1.04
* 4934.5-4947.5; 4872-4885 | 1.09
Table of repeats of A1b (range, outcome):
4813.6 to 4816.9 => 14.4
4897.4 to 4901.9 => 16.6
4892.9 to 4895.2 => 16.6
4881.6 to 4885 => 14.8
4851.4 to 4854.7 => 13.9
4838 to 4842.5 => 14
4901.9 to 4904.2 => 17.3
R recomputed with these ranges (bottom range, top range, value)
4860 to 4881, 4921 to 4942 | 1.13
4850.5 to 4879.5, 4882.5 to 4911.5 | 1.14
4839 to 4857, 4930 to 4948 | 1.07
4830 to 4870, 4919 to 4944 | 1.06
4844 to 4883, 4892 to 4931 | 1.10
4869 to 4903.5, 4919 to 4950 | 1.03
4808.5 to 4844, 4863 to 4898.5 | 0.95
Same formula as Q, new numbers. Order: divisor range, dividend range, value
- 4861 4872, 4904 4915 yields 1.12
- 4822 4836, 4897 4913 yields 1.02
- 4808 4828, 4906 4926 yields 0.97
